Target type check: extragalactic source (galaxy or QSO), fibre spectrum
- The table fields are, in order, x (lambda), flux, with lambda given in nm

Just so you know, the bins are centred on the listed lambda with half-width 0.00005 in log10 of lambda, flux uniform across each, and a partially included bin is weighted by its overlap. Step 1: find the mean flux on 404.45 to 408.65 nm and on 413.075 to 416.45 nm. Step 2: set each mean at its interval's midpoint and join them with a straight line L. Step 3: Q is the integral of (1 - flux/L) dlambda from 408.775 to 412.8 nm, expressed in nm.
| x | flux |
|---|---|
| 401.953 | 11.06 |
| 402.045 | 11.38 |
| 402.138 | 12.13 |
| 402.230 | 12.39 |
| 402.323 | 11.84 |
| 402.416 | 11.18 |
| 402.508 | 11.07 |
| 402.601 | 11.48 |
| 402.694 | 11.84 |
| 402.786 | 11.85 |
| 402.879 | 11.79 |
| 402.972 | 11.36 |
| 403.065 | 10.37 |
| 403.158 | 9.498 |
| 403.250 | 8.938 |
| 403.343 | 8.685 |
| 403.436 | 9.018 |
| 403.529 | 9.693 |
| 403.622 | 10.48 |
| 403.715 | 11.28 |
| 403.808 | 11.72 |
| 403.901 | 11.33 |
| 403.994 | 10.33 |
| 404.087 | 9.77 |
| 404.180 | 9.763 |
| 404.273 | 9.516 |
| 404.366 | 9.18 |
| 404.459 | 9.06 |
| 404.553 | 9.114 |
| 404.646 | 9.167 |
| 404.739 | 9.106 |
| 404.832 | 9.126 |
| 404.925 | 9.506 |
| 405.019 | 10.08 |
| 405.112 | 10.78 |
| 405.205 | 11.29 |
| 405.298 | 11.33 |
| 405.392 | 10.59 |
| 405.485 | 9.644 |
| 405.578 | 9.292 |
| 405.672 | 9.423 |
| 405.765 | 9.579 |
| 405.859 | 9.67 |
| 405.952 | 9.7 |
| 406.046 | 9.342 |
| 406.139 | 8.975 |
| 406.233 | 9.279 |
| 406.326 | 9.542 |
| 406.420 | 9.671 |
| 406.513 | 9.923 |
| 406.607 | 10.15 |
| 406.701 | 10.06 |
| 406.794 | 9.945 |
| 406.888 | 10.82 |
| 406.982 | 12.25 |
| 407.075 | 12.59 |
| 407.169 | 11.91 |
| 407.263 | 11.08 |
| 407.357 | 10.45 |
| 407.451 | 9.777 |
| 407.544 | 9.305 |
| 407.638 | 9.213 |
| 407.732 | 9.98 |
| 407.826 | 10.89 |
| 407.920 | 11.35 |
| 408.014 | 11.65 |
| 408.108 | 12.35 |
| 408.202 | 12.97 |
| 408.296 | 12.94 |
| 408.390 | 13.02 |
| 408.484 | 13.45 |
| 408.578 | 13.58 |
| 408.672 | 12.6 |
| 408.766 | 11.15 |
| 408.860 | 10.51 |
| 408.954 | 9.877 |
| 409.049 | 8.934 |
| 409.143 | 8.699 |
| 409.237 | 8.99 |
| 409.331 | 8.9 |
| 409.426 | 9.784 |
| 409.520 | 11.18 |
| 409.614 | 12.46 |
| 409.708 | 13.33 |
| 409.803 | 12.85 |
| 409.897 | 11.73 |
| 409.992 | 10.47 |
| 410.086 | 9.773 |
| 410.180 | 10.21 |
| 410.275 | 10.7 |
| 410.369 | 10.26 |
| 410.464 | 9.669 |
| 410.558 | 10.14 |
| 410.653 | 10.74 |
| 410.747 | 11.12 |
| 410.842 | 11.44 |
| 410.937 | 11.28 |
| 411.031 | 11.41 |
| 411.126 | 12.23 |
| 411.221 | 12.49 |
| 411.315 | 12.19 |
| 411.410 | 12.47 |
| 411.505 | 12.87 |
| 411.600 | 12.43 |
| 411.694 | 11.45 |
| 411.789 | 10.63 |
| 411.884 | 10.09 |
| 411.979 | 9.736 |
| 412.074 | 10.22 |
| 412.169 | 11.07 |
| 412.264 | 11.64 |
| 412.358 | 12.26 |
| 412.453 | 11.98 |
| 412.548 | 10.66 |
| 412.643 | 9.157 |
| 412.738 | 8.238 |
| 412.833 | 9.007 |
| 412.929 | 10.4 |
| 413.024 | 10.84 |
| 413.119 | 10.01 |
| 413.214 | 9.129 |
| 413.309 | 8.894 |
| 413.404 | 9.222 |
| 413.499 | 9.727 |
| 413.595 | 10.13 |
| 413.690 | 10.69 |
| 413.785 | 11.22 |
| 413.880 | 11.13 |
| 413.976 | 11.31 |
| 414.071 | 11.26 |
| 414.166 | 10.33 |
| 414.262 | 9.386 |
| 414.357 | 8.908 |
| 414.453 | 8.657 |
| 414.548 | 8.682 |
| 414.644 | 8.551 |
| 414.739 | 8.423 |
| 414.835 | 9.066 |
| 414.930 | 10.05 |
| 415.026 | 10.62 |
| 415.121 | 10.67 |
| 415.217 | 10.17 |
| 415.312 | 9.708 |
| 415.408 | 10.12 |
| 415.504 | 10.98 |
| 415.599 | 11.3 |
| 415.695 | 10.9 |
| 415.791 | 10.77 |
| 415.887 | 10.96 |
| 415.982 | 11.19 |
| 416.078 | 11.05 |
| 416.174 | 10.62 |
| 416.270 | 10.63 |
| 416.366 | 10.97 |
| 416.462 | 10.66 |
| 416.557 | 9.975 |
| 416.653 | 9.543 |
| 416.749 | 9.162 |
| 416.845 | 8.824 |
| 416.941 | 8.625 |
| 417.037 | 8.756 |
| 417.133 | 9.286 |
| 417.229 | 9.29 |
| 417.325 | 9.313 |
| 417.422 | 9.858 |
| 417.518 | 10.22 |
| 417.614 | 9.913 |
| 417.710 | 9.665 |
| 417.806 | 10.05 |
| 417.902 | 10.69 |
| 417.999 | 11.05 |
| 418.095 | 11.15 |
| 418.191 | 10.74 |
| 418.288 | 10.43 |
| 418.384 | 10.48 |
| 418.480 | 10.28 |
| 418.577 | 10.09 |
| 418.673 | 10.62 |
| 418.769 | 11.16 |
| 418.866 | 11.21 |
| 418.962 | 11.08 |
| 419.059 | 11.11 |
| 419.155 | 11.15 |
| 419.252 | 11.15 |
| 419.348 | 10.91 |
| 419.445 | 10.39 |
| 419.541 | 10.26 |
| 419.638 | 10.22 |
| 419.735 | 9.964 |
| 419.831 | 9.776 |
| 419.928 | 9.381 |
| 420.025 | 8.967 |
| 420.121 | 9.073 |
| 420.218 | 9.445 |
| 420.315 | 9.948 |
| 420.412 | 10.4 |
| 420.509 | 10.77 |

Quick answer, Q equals -0.20 nm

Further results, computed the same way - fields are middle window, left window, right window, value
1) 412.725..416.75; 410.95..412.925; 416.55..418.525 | 0.14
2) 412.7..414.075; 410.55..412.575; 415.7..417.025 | 0.11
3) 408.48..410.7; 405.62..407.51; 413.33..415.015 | -0.16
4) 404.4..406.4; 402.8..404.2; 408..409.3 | 0.19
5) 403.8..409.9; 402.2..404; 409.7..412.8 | 0.23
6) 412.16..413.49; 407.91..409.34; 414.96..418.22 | 0.08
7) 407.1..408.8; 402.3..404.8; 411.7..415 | -0.23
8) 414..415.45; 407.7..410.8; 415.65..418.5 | 0.11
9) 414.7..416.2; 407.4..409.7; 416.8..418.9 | -0.02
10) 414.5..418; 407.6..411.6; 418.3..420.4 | 0.21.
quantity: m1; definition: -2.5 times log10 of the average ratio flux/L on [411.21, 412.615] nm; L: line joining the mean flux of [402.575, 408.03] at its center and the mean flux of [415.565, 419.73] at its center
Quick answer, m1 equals -0.11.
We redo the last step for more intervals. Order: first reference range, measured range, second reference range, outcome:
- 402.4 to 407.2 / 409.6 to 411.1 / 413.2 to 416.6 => -0.09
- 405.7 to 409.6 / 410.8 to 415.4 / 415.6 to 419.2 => 0.00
